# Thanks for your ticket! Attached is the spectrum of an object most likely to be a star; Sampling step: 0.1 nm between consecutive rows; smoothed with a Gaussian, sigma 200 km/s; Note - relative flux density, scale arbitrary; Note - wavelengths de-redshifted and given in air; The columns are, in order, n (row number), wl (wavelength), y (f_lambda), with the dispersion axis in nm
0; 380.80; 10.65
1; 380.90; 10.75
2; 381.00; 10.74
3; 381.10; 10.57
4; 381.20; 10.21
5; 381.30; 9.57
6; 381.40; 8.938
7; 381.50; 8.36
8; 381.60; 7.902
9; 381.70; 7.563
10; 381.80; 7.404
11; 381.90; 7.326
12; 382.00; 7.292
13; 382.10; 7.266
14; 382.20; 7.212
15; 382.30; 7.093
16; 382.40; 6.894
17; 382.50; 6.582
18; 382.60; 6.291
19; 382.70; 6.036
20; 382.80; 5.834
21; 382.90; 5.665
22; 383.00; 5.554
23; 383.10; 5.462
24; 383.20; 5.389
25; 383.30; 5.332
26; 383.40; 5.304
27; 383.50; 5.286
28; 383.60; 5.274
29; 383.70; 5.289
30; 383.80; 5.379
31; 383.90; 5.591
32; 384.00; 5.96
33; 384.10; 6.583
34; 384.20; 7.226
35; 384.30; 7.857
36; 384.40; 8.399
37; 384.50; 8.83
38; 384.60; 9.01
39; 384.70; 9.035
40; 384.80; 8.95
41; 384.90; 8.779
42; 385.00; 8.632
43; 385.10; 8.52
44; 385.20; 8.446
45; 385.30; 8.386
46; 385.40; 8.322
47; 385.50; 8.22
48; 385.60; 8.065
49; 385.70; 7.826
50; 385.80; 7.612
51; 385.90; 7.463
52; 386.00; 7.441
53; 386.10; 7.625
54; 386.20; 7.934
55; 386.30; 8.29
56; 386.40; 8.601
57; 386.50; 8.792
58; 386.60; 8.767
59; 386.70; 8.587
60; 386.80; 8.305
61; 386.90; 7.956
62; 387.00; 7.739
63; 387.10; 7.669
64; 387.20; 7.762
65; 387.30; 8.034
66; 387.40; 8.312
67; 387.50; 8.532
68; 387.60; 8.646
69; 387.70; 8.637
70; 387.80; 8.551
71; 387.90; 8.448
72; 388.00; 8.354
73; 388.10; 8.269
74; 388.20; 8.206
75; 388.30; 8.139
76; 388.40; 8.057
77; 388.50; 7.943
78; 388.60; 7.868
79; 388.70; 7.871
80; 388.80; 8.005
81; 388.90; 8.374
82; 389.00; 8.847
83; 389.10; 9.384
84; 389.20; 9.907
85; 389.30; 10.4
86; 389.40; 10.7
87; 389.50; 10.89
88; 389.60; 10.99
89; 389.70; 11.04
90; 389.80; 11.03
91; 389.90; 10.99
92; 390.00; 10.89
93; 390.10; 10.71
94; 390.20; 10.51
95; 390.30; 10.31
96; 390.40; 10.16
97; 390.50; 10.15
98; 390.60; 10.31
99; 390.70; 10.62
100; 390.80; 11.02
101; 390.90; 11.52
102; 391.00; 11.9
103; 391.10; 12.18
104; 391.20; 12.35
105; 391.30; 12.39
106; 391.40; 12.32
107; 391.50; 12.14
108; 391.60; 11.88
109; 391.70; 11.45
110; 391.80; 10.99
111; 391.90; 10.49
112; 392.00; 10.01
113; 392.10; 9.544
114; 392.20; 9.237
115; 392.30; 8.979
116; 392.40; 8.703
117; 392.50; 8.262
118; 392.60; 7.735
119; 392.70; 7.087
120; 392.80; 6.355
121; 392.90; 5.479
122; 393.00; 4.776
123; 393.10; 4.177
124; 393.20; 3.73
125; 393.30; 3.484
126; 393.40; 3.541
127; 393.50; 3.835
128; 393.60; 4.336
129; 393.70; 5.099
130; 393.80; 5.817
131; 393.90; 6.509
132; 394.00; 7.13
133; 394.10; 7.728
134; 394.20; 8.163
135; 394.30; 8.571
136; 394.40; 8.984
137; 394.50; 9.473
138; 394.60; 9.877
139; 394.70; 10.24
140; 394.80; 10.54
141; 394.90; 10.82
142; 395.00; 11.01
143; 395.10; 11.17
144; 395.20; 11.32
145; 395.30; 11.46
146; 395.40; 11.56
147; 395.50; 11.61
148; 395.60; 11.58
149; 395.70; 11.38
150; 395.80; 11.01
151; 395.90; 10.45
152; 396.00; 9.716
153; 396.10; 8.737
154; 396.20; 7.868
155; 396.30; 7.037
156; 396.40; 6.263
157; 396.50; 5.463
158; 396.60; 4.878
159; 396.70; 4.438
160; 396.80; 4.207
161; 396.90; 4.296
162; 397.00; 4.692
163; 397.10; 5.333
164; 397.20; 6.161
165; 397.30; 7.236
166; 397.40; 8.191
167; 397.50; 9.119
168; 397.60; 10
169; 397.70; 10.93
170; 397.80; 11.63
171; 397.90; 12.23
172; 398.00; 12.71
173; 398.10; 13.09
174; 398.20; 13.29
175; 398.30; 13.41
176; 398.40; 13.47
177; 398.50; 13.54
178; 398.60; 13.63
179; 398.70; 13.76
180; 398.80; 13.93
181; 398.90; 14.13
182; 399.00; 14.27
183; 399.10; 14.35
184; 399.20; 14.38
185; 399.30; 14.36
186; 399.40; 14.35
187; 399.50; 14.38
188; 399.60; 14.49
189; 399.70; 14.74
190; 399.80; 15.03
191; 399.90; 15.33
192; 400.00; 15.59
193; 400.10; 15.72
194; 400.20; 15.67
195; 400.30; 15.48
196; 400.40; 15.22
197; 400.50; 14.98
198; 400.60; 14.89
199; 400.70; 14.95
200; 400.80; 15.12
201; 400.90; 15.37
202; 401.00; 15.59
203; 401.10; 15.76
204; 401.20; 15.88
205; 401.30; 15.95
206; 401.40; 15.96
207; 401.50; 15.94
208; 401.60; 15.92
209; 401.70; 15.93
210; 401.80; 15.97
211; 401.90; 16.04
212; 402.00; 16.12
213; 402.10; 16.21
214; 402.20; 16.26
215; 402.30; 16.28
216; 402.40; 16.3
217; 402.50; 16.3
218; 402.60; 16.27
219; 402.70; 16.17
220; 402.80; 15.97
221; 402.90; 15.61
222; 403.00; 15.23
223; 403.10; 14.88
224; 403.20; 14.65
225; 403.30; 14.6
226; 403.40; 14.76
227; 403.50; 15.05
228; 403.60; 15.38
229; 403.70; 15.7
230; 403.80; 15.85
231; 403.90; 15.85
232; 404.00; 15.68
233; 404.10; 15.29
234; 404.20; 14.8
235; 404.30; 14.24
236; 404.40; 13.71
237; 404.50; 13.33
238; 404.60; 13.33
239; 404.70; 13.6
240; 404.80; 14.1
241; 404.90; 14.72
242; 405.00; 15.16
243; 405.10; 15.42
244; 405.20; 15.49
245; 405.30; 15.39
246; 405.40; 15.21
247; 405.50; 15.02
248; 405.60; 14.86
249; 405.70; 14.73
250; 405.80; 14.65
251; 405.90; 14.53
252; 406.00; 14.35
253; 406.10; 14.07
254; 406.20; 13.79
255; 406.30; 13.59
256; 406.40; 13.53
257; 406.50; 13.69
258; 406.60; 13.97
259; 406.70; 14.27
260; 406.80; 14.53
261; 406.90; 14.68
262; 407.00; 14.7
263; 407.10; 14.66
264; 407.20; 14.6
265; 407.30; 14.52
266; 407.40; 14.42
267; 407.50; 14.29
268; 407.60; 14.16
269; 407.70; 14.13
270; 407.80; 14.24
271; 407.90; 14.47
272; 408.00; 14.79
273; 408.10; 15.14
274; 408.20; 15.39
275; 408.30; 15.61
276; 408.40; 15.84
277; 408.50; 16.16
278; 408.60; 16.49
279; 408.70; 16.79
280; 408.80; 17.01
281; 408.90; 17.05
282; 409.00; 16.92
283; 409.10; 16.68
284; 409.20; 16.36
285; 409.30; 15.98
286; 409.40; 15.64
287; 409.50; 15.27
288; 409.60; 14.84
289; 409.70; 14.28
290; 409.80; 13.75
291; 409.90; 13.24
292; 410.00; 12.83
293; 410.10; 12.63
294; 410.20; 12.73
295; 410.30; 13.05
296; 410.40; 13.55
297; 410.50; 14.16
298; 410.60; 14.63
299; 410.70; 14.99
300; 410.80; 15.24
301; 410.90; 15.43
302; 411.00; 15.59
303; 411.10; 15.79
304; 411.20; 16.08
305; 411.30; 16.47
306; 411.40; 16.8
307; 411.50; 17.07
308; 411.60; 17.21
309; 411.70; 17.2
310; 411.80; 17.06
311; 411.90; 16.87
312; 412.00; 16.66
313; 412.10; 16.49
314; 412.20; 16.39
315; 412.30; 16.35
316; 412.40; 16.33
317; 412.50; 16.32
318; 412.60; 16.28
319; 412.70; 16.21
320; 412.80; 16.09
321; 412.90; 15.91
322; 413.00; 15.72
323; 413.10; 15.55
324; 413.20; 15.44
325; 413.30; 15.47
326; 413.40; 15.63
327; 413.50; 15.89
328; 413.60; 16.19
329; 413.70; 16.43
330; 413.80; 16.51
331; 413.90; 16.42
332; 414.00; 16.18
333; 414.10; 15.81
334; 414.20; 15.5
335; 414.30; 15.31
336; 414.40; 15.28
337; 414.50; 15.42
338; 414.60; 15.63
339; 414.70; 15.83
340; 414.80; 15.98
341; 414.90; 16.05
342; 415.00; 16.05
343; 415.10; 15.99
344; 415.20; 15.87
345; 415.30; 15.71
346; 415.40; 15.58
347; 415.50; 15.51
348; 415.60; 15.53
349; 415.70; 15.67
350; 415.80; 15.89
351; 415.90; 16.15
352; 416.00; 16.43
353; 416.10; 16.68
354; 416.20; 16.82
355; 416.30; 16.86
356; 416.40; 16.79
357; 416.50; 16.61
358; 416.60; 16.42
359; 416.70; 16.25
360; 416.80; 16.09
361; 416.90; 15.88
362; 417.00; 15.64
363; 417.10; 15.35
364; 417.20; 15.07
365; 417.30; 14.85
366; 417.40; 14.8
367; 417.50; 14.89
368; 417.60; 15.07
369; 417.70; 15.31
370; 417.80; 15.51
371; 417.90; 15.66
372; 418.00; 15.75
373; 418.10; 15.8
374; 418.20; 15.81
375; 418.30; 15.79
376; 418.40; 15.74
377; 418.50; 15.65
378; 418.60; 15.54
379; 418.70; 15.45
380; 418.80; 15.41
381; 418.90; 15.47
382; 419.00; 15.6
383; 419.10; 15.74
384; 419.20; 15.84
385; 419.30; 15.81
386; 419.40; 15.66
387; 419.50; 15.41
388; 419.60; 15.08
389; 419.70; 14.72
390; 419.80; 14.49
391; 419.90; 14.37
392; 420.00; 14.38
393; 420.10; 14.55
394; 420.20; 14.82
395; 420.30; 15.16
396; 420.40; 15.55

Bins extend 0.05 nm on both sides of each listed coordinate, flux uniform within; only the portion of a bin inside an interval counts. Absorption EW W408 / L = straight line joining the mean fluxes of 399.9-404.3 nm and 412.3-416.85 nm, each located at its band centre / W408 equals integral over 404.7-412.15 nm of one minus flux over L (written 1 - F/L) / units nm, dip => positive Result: 0.348 nm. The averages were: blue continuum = 15.6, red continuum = 16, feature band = 15.1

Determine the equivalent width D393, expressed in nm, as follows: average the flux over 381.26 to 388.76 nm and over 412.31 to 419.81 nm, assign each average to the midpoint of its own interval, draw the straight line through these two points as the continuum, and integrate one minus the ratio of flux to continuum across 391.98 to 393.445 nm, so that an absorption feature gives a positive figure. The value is 0.44 nm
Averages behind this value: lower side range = 7.58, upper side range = 15.8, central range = 6.68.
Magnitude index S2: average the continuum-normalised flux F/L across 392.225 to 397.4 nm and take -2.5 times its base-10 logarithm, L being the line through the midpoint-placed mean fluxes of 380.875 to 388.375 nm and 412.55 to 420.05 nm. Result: 0.33 mag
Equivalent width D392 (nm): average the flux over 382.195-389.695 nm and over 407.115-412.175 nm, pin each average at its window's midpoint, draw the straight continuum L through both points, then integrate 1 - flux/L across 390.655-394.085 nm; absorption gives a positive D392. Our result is 0.48 nm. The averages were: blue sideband 7.82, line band 8.37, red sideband 15.3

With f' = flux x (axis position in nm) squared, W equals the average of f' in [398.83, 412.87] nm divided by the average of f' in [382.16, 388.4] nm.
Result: 2.25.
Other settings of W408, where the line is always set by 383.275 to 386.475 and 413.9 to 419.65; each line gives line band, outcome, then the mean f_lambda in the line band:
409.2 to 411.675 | -0.14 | 14.9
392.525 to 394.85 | 0.75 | 6.66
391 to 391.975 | -0.27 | 11.8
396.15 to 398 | 0.58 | 7.37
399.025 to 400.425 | -0.44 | 14.9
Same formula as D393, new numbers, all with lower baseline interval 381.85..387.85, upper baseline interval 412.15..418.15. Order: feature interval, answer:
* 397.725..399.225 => -0.289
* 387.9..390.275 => -0.223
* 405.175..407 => -0.152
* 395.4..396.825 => 0.291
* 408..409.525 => -0.219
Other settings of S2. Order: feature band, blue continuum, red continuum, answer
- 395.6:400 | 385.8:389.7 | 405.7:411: 0.083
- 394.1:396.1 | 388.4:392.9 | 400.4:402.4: 0.196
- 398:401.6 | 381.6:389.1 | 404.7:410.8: -0.203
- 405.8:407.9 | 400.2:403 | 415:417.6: 0.113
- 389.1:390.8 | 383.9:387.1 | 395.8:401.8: -0.120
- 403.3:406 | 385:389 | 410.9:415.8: -0.106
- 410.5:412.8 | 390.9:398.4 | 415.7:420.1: -0.174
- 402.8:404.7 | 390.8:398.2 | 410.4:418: -0.225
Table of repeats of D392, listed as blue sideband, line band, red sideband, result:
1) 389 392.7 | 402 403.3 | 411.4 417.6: -0.25 nm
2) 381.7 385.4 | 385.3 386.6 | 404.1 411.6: -0.05 nm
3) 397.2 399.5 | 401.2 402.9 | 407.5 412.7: -0.34 nm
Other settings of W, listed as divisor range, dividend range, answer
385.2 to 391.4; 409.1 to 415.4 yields 1.91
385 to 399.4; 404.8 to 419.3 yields 1.85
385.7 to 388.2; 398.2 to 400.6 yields 1.89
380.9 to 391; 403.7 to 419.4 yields 2.11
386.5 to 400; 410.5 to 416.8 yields 1.84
